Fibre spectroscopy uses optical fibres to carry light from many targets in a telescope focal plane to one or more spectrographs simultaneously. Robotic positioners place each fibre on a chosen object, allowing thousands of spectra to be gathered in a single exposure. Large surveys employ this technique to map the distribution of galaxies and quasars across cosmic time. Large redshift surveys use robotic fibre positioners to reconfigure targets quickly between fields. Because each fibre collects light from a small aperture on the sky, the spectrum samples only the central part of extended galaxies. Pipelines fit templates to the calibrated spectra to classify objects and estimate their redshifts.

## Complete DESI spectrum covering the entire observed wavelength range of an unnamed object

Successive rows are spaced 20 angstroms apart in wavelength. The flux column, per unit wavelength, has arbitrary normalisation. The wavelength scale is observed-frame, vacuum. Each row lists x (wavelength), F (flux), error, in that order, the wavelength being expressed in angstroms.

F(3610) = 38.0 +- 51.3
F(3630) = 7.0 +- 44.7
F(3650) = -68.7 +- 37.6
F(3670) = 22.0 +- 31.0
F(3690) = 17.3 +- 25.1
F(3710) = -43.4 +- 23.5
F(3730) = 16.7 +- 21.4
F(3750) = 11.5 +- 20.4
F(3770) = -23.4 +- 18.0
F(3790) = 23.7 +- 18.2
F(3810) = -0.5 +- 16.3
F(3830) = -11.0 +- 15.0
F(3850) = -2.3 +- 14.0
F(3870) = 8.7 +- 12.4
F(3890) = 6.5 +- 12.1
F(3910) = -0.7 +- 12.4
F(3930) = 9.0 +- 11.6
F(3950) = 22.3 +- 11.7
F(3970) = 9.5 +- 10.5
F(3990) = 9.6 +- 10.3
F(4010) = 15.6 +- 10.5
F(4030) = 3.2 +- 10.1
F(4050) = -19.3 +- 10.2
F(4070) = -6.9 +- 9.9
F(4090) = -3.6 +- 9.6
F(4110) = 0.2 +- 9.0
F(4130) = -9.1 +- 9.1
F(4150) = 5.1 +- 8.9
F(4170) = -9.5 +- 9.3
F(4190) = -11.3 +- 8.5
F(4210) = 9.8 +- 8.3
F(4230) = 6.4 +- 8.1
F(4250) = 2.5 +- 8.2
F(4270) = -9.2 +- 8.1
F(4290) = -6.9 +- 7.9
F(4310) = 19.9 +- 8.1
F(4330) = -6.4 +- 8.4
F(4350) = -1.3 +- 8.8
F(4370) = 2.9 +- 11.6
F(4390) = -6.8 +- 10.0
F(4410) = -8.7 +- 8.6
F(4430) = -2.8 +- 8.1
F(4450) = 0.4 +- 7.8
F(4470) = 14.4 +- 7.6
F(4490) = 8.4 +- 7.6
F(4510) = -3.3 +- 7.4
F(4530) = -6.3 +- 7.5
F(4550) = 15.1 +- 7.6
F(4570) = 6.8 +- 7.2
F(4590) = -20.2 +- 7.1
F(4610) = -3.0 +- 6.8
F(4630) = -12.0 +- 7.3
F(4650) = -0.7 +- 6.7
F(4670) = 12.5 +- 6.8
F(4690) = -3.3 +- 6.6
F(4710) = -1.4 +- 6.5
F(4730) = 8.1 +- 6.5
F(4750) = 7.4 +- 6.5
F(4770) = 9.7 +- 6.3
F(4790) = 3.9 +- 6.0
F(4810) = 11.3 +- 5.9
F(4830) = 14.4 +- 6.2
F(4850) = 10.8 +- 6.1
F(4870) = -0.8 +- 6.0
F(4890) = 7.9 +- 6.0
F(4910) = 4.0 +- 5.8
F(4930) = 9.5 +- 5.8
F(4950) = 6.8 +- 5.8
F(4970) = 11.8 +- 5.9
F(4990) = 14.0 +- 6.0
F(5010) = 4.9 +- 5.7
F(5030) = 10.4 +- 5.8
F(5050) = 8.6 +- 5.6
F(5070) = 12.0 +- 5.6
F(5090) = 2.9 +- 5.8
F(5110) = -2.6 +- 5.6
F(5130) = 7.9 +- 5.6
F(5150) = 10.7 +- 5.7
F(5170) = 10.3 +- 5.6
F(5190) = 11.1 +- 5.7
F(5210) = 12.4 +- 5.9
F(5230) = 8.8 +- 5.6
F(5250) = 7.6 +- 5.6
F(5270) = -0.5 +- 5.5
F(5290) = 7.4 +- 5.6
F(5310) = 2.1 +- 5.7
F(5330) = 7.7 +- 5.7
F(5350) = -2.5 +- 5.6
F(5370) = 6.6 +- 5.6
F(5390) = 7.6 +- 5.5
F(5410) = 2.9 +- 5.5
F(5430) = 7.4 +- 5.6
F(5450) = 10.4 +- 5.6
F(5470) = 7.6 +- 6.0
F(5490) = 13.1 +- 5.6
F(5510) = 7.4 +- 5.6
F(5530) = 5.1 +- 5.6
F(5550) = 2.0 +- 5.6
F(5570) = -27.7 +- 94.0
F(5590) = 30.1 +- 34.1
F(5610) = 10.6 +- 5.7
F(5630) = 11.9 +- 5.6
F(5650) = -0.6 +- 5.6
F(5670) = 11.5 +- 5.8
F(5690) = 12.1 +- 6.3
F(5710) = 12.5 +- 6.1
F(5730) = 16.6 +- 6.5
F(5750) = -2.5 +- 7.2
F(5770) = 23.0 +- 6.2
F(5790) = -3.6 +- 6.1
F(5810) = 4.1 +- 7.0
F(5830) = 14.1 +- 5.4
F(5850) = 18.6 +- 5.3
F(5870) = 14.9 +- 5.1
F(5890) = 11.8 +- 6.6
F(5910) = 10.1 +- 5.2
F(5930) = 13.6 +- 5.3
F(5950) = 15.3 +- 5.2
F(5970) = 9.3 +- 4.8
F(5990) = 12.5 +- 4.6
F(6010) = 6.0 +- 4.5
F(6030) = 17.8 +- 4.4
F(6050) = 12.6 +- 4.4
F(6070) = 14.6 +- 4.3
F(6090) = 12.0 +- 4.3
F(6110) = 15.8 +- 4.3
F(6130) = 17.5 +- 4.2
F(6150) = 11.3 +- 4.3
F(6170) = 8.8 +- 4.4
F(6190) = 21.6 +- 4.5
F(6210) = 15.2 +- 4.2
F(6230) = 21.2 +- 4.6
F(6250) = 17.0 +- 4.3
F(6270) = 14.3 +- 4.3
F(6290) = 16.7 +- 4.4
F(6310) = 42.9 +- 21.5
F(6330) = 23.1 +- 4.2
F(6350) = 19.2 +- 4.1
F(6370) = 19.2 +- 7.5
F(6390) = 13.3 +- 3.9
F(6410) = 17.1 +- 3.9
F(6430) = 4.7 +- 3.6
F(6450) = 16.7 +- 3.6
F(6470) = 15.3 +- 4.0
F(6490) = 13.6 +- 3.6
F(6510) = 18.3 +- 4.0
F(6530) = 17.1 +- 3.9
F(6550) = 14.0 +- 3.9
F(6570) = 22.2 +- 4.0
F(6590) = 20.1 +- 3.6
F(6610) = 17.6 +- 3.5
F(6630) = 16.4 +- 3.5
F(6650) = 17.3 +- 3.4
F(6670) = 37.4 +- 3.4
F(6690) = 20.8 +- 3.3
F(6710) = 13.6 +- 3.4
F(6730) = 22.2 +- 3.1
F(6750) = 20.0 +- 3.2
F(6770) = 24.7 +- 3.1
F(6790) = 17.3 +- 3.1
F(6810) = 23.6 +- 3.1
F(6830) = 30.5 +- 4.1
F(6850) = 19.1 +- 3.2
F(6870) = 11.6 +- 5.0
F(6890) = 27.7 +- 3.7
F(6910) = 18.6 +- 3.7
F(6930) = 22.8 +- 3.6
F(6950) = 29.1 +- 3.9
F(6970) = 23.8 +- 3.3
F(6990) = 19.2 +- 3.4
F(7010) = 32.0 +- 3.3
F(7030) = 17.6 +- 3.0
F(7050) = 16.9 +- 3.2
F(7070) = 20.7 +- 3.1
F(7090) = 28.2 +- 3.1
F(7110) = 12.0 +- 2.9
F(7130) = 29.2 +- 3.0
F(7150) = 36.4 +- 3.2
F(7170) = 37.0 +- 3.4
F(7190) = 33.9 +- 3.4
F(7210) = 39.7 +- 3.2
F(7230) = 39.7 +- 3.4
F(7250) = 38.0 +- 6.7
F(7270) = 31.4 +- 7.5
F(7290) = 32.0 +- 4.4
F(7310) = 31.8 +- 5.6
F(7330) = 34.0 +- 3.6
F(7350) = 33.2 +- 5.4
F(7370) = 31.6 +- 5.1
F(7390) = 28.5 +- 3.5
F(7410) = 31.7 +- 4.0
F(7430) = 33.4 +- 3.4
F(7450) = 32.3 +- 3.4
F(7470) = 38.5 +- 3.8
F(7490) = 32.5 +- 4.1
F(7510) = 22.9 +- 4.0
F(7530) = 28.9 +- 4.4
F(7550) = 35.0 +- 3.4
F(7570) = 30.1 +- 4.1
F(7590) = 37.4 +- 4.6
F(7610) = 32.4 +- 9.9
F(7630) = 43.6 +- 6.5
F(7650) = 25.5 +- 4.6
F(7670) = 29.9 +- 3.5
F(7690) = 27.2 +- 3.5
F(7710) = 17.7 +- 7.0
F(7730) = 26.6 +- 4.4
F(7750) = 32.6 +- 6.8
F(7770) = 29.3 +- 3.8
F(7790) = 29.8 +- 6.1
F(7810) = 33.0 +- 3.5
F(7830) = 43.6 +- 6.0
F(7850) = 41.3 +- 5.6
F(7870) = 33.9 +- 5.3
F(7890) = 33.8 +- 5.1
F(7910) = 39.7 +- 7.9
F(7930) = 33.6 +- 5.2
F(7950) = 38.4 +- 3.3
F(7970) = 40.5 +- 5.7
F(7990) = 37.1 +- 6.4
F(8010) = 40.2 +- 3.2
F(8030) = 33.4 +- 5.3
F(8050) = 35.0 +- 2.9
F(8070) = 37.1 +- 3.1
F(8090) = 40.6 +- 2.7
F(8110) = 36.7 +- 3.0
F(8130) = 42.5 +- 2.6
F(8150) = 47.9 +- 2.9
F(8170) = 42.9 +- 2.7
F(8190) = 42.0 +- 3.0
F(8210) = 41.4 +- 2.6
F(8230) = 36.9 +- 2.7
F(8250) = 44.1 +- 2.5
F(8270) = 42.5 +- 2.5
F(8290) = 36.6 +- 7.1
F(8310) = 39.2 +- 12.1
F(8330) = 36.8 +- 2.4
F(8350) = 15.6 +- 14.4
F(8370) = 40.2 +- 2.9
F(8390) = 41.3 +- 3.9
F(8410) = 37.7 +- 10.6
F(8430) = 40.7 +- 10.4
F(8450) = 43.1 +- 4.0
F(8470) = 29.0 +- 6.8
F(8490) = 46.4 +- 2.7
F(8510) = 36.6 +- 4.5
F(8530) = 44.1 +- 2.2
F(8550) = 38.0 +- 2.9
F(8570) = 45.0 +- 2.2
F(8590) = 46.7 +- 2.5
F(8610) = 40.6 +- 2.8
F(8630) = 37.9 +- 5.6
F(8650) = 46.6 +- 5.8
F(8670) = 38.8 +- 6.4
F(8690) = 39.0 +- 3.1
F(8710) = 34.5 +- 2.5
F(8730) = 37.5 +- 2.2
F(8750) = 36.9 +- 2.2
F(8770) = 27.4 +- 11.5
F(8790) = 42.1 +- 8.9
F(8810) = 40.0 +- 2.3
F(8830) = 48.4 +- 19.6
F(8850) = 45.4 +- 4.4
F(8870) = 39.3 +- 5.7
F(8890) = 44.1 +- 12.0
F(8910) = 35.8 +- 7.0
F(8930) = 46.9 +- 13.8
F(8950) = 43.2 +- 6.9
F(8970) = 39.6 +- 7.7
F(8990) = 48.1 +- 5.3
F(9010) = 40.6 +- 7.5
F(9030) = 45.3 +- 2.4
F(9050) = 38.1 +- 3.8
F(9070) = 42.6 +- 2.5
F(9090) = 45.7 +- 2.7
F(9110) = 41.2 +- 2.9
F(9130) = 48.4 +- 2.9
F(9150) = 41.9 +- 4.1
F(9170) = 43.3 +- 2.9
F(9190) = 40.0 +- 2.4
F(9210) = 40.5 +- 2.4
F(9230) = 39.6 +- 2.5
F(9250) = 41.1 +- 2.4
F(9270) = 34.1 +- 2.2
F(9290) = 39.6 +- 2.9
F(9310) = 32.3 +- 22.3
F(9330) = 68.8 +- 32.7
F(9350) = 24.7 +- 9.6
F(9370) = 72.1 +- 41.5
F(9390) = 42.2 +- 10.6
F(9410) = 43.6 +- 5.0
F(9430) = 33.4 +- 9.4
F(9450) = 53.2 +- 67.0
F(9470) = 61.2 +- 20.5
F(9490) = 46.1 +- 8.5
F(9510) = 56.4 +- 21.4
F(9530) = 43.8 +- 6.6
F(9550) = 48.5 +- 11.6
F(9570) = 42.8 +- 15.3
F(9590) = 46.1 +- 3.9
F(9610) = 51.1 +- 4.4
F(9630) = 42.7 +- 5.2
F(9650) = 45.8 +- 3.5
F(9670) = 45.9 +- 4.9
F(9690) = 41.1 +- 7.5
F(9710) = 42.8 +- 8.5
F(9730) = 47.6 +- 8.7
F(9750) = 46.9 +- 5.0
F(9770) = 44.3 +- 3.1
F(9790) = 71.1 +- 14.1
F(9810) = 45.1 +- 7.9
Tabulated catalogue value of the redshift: 0.790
